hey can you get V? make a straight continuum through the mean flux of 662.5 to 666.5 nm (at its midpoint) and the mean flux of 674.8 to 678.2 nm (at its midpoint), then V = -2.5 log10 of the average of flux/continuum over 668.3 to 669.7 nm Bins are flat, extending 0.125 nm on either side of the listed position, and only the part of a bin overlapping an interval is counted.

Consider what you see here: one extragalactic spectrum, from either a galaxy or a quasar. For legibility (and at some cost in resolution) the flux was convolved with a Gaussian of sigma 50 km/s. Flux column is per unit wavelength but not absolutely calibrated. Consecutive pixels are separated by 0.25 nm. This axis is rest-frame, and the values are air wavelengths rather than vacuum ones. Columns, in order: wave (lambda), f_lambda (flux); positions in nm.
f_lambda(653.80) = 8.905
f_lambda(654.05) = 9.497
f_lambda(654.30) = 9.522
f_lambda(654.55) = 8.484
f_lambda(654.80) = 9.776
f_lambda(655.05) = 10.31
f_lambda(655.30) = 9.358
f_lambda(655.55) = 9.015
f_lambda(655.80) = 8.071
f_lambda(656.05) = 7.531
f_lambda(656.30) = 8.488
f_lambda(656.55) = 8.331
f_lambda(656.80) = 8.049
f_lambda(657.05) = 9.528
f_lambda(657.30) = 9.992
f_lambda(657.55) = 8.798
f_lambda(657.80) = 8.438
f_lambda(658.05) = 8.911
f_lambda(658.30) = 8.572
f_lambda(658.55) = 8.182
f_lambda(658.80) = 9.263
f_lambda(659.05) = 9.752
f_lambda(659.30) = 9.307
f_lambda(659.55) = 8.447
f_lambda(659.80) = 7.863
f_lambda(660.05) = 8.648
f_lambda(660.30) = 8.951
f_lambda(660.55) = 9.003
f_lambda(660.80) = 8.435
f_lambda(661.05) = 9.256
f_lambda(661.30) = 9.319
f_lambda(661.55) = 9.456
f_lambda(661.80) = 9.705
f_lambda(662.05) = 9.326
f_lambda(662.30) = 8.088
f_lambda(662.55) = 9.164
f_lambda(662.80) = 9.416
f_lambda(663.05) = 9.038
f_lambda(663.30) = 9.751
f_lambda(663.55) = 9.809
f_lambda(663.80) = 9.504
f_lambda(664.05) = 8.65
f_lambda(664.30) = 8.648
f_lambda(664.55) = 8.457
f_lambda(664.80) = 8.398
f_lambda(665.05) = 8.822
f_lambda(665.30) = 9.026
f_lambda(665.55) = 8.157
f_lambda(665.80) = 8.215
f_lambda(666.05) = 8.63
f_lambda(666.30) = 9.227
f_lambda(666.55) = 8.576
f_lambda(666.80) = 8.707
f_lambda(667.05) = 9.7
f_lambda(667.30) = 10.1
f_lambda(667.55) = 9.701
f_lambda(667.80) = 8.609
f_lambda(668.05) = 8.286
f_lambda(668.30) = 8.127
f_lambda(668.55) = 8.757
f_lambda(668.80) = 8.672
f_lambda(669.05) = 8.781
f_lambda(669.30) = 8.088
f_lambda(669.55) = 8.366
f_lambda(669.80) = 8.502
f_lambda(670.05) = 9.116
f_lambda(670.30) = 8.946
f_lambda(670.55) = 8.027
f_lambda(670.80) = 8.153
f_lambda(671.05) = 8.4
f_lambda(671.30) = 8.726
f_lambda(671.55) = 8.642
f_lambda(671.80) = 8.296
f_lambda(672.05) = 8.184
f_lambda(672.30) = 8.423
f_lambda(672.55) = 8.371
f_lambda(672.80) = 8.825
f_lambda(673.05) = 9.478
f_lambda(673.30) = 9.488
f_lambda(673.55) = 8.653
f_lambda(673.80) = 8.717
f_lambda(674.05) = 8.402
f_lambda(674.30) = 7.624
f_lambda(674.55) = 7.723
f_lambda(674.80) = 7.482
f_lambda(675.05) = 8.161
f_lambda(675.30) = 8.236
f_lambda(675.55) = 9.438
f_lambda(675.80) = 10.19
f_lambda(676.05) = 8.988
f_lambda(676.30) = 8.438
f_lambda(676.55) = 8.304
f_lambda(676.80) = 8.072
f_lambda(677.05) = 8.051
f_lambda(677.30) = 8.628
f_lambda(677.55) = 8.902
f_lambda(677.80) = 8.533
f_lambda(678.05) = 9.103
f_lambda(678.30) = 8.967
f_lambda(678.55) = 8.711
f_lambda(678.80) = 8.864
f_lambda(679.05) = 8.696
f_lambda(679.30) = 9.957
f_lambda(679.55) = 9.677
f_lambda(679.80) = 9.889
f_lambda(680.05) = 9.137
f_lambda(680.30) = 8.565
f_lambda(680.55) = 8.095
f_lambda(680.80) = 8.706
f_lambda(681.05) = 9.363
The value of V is 0.04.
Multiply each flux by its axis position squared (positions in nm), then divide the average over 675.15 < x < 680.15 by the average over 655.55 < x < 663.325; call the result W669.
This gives 1.1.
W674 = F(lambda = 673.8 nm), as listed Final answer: 8.717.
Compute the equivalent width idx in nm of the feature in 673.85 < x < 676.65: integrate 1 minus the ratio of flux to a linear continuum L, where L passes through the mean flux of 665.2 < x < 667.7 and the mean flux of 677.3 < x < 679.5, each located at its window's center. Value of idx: 0.16 nm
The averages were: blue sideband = 9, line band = 8.46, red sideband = 8.97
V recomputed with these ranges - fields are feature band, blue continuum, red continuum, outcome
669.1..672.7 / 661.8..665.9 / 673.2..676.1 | 0.03 mag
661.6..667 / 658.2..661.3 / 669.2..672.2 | -0.03 mag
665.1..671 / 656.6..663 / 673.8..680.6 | 0.01 mag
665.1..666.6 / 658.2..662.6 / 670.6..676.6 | 0.02 mag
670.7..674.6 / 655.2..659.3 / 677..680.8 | 0.05 mag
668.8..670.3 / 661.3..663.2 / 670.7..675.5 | 0.01 mag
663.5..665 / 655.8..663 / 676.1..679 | -0.01 mag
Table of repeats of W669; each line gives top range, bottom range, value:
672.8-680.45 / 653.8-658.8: 1.05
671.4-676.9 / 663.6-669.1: 0.99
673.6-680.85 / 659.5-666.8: 1.02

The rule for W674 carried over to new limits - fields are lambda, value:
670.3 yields 8.946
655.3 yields 9.358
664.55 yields 8.457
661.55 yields 9.456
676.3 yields 8.438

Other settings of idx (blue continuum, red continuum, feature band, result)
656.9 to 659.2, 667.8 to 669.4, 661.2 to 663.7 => -0.14 nm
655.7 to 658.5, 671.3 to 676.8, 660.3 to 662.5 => -0.12 nm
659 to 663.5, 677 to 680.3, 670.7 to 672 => 0.09 nm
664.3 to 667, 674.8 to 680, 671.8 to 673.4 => 0.01 nm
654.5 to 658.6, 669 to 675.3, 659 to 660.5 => -0.01 nm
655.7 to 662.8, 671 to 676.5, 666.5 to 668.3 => -0.07 nm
